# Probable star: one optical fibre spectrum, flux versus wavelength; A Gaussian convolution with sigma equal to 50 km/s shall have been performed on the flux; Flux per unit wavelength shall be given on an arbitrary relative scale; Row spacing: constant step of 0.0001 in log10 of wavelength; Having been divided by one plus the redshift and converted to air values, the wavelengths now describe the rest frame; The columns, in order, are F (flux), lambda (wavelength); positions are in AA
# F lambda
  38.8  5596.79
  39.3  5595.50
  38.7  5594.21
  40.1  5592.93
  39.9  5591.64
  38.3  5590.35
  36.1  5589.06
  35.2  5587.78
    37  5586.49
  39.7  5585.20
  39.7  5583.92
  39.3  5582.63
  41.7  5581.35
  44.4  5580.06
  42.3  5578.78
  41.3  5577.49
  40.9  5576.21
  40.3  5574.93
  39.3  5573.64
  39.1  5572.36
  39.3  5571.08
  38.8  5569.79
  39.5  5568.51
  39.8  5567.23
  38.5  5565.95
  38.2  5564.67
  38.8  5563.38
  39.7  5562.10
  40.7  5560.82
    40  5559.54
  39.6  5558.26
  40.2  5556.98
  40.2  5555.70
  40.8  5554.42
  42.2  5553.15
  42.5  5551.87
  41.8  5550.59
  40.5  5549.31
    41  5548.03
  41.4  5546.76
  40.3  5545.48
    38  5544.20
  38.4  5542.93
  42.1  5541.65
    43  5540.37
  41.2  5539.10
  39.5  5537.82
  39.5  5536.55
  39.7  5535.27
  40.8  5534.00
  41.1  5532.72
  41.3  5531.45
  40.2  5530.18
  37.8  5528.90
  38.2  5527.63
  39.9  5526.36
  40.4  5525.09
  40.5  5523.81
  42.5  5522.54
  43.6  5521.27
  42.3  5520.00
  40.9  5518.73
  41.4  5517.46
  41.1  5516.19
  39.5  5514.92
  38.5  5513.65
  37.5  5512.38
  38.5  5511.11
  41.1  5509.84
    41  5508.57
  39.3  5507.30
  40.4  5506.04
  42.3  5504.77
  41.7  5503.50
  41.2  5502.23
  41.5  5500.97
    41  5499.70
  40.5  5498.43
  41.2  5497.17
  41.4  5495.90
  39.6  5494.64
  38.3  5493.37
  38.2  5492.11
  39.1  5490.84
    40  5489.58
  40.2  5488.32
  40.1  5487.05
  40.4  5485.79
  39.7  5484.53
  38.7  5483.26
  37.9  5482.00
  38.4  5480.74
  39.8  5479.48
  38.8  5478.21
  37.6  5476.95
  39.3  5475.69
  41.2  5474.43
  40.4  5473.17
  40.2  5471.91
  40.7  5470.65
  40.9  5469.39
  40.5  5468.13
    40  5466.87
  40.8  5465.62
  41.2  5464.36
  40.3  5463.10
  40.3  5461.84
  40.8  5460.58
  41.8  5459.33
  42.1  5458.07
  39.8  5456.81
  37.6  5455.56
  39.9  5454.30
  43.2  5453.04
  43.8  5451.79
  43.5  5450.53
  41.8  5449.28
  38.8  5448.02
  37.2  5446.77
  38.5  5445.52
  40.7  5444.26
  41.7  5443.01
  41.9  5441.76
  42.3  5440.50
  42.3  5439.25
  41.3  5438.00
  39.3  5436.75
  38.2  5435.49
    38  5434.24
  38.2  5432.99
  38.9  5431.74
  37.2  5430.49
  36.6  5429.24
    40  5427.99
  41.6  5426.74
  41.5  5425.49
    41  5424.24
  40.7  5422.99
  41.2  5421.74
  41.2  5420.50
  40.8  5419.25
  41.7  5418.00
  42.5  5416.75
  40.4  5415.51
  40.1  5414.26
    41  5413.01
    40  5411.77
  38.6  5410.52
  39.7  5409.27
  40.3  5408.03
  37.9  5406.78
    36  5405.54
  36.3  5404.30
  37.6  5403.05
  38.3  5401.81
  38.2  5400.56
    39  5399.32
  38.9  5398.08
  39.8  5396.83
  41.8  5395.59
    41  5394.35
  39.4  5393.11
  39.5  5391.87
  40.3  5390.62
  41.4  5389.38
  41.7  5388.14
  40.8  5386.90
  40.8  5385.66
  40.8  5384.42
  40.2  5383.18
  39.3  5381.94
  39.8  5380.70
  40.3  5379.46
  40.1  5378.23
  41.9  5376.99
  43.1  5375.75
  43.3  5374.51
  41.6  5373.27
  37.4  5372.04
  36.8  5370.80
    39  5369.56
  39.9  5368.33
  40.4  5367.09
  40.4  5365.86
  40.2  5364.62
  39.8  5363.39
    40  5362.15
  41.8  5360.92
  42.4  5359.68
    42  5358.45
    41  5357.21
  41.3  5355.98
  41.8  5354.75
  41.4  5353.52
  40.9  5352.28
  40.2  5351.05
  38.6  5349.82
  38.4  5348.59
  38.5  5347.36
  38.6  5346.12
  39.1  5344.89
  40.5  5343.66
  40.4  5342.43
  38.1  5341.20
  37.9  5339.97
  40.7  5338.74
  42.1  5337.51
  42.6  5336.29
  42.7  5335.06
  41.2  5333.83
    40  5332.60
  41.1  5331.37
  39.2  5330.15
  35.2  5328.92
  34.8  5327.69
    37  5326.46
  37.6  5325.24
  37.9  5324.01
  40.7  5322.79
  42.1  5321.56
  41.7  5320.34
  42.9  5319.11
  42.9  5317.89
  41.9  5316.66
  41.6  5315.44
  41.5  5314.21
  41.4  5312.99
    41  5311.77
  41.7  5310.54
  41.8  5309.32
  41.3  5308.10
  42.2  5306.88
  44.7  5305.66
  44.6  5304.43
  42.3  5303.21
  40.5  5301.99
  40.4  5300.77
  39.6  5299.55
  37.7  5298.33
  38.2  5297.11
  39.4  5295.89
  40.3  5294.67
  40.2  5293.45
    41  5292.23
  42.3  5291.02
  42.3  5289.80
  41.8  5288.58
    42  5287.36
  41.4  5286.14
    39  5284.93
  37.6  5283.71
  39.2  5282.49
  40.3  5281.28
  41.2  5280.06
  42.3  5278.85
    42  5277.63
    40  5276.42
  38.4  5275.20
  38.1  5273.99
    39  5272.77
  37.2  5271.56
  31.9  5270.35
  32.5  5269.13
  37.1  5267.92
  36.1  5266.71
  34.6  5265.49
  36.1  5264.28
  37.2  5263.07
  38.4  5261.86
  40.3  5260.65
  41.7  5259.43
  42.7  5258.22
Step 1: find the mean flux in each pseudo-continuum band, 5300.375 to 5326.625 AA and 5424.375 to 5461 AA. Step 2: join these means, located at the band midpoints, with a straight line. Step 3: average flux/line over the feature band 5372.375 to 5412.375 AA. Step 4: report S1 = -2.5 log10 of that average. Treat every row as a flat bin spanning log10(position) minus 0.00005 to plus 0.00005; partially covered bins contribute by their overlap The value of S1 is 0.02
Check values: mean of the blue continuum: 41.4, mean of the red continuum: 40.3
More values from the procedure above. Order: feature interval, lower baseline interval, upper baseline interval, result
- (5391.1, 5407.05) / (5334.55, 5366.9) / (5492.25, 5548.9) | 0.05 mag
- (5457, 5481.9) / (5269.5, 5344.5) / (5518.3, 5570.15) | 0.00 mag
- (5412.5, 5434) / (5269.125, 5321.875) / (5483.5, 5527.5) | 0.01 mag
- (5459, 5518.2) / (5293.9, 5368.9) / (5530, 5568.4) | 0.01 mag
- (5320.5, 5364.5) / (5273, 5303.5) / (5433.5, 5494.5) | 0.01 mag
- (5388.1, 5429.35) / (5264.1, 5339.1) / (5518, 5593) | 0.00 mag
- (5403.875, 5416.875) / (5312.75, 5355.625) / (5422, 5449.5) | 0.02 mag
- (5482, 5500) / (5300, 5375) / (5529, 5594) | 0.01 mag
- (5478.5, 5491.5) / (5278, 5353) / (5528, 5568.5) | 0.02 mag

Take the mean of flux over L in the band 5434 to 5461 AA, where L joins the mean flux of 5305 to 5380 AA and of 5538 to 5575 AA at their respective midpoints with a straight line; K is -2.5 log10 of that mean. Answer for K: -0.01 mag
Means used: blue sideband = 40.5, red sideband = 40.2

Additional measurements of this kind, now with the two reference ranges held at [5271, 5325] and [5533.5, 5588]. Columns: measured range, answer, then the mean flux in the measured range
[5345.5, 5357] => 0.02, 40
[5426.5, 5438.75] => 0.04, 38.9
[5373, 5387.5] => -0.01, 41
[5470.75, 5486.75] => 0.03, 39.4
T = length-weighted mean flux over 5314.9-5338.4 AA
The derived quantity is 40.3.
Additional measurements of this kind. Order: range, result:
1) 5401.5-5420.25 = 39.5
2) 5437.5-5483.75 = 40.4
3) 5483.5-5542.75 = 40.4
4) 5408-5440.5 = 40.1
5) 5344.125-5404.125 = 40.1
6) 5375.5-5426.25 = 40.1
